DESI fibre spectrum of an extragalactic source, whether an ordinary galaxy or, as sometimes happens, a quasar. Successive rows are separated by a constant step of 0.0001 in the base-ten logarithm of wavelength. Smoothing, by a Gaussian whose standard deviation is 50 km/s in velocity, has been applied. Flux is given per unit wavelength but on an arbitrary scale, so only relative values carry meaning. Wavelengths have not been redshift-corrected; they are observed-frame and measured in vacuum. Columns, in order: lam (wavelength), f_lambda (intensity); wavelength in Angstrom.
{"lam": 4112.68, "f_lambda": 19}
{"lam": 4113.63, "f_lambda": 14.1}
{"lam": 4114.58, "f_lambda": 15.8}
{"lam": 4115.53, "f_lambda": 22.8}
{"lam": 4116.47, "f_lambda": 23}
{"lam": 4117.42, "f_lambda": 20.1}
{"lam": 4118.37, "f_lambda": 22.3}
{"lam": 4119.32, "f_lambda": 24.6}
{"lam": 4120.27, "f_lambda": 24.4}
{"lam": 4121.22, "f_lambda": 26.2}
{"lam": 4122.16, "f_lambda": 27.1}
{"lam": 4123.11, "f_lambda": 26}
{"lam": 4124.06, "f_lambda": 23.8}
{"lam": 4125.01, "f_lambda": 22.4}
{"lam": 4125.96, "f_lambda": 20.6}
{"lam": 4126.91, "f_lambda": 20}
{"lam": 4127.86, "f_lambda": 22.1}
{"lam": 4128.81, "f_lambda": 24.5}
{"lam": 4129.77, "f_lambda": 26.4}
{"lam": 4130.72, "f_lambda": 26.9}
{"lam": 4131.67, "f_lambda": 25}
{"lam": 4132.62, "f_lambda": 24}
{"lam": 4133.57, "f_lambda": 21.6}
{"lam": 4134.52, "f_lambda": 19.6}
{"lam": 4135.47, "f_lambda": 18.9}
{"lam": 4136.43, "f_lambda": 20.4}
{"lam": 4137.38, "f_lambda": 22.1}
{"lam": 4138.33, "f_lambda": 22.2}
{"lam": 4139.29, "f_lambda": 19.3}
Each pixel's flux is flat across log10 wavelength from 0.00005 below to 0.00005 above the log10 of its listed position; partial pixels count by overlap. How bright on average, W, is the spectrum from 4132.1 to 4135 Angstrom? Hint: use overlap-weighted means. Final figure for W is 21.8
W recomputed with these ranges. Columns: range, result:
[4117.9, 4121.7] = 24.4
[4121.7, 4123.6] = 26.5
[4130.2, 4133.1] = 25.4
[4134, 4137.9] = 20.3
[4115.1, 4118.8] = 22.1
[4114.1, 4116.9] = 20.5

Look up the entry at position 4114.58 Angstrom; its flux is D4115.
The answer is 15.8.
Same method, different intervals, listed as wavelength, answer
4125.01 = 22.4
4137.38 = 22.1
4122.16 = 27.1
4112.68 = 19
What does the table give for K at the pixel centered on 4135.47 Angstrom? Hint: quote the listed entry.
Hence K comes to 18.9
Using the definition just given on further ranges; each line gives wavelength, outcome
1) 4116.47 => 23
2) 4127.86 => 22.1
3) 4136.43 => 20.4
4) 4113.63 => 14.1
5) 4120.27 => 24.4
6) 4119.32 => 24.6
